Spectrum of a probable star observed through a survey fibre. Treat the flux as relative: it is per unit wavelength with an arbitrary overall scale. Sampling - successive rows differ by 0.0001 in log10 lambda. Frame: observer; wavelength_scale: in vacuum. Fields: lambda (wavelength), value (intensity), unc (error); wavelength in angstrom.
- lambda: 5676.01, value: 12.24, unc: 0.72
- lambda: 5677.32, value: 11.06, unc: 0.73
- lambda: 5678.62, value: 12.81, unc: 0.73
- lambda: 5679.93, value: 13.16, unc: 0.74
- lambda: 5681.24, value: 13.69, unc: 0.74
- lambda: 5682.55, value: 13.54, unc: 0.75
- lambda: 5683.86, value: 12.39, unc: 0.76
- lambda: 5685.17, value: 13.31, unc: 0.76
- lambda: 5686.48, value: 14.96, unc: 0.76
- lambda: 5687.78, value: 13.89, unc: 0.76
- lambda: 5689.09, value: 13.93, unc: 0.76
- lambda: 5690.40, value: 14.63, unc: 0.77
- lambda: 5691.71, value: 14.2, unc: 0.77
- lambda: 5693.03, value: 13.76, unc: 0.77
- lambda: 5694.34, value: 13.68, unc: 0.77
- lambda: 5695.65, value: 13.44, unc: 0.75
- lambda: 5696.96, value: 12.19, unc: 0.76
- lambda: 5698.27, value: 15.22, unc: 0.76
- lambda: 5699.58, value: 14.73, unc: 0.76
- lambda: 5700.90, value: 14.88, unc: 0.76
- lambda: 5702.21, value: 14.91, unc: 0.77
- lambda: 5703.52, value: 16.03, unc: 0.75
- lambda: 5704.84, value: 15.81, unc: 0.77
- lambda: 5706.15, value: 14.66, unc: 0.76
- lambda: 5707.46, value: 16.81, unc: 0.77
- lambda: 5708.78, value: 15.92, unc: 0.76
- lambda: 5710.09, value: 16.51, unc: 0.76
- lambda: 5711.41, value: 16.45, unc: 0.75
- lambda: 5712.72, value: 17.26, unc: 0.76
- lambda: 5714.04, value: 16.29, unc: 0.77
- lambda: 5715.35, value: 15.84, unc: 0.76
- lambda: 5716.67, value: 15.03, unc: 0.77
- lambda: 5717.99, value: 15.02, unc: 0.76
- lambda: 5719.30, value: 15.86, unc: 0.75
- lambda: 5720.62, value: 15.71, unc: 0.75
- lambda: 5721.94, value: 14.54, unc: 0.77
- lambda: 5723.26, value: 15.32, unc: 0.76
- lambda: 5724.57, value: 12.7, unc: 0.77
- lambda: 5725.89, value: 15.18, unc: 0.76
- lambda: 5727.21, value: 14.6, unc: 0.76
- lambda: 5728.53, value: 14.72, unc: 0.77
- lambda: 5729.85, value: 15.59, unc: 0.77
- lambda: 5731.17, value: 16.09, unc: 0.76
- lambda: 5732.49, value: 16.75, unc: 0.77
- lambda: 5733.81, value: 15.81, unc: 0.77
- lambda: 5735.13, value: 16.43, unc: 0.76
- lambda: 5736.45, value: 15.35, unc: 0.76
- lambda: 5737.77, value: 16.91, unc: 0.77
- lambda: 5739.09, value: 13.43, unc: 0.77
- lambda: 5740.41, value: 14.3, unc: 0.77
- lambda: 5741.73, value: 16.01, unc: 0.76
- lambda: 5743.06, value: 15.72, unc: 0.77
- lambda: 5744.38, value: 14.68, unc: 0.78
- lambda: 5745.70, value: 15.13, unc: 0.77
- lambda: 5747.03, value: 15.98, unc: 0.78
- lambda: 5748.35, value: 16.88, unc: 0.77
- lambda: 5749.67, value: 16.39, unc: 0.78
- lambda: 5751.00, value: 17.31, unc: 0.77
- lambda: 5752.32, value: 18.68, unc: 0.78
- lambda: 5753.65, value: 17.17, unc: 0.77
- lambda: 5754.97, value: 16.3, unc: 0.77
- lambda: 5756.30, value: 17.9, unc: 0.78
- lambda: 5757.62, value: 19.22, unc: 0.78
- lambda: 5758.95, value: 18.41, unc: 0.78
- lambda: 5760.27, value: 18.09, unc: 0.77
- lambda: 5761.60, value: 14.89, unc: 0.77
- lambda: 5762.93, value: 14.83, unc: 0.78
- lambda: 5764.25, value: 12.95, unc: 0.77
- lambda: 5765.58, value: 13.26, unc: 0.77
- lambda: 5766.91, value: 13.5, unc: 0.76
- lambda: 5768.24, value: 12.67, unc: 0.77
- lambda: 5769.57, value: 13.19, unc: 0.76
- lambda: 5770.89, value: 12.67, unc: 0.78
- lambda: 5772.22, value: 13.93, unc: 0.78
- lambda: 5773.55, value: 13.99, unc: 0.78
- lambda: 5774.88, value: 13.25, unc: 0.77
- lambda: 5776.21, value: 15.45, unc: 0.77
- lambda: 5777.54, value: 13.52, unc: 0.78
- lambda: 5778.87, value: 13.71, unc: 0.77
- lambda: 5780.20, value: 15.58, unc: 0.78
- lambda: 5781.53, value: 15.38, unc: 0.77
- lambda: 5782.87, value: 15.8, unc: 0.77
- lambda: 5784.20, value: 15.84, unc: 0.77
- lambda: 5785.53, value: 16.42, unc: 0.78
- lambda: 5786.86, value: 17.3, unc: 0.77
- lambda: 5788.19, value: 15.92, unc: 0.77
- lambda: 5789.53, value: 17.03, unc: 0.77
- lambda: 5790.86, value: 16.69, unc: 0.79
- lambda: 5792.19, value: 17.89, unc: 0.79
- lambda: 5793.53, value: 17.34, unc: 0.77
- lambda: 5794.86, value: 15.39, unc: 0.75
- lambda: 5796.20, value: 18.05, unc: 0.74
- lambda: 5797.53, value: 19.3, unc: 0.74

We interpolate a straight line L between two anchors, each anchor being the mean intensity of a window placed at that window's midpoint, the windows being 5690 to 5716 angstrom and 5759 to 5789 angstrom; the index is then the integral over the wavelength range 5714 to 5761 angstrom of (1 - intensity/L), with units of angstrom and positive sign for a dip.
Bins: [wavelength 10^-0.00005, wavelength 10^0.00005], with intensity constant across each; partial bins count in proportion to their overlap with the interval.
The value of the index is -3.2 angstrom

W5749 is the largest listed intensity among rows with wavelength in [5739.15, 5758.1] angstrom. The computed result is 19.22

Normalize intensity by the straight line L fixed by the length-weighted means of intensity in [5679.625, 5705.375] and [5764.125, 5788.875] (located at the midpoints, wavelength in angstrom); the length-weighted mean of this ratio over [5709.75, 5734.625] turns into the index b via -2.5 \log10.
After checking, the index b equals -0.094 mag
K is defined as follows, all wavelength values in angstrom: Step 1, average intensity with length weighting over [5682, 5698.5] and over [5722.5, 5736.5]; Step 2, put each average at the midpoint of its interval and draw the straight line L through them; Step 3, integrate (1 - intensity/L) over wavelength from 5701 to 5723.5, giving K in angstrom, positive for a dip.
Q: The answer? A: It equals -1.7 angstrom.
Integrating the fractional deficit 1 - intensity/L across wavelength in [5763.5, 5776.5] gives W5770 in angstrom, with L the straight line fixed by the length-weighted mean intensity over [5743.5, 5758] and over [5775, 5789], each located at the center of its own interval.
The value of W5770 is 2.0 angstrom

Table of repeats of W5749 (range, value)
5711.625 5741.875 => 17.26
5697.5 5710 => 16.81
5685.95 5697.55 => 14.96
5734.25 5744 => 16.91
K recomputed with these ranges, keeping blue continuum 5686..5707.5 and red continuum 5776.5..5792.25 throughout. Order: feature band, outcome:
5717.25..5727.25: 0.0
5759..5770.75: 0.9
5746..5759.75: -1.8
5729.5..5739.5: -0.5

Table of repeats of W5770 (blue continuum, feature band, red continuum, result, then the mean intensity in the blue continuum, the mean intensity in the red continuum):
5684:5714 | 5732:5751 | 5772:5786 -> -1.2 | 14.9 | 14.8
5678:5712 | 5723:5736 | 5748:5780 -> -0.4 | 14.4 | 15.3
